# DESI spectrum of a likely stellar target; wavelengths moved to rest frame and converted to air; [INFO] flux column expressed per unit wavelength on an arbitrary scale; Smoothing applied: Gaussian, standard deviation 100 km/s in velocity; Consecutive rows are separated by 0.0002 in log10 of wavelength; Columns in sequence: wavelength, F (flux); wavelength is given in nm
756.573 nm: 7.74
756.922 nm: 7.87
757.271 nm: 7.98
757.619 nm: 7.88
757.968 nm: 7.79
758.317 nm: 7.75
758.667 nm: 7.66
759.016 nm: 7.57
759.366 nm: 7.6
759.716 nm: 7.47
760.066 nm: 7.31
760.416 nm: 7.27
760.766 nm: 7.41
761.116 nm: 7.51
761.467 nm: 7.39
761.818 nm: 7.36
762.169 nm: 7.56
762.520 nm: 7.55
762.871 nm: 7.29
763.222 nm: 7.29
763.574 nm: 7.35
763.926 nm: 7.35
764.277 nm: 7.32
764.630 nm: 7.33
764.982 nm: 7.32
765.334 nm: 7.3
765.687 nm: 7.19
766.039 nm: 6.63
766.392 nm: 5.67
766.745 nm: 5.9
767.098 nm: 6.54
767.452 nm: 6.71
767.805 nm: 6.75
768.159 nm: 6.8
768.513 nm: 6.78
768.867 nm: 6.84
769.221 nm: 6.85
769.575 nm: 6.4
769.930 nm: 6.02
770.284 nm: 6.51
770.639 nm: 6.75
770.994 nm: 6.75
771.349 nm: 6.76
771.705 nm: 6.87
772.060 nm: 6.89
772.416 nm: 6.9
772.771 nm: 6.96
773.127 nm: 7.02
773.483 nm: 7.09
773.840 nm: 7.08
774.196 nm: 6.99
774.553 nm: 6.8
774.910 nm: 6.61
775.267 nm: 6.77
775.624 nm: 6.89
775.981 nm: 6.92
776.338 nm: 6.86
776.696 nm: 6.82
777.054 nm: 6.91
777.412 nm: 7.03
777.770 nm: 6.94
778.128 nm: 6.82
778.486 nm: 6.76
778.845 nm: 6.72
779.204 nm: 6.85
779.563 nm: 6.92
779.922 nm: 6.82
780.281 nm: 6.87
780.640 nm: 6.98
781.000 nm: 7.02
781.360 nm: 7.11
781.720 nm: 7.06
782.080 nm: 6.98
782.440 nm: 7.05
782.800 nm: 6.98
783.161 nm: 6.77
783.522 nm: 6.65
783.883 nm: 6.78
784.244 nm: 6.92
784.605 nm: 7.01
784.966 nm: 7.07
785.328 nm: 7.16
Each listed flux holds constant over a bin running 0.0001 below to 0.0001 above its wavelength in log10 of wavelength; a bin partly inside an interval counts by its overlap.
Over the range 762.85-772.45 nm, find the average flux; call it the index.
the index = 6.81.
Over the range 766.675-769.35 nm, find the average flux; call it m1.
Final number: 6.67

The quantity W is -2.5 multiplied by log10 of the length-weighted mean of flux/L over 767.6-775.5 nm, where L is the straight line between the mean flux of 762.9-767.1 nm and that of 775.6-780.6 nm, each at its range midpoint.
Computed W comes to 0.02 mag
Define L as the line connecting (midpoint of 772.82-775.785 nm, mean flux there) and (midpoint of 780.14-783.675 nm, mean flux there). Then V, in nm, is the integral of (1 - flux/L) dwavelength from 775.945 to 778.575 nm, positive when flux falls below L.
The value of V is 0.01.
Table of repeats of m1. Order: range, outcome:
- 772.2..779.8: 6.89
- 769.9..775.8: 6.82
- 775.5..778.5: 6.89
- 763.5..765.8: 7.31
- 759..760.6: 7.43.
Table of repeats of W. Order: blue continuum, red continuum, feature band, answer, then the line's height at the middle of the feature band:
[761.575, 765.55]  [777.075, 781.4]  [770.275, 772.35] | 0.05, 7.13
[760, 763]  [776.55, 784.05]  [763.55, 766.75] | 0.05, 7.31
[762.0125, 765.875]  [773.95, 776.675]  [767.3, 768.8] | 0.06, 7.16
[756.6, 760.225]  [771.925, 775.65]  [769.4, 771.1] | 0.10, 7.09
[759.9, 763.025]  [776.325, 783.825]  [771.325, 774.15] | 0.02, 7.1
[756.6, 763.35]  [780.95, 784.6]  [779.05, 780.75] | 0.02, 7.01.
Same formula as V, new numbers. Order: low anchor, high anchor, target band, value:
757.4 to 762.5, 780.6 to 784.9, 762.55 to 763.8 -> 0.02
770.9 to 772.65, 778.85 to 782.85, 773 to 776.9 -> -0.01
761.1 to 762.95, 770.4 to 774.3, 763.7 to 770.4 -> 0.40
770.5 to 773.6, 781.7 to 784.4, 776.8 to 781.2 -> 0.00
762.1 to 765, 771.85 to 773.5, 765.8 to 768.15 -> 0.26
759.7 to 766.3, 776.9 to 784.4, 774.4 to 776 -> 0.05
